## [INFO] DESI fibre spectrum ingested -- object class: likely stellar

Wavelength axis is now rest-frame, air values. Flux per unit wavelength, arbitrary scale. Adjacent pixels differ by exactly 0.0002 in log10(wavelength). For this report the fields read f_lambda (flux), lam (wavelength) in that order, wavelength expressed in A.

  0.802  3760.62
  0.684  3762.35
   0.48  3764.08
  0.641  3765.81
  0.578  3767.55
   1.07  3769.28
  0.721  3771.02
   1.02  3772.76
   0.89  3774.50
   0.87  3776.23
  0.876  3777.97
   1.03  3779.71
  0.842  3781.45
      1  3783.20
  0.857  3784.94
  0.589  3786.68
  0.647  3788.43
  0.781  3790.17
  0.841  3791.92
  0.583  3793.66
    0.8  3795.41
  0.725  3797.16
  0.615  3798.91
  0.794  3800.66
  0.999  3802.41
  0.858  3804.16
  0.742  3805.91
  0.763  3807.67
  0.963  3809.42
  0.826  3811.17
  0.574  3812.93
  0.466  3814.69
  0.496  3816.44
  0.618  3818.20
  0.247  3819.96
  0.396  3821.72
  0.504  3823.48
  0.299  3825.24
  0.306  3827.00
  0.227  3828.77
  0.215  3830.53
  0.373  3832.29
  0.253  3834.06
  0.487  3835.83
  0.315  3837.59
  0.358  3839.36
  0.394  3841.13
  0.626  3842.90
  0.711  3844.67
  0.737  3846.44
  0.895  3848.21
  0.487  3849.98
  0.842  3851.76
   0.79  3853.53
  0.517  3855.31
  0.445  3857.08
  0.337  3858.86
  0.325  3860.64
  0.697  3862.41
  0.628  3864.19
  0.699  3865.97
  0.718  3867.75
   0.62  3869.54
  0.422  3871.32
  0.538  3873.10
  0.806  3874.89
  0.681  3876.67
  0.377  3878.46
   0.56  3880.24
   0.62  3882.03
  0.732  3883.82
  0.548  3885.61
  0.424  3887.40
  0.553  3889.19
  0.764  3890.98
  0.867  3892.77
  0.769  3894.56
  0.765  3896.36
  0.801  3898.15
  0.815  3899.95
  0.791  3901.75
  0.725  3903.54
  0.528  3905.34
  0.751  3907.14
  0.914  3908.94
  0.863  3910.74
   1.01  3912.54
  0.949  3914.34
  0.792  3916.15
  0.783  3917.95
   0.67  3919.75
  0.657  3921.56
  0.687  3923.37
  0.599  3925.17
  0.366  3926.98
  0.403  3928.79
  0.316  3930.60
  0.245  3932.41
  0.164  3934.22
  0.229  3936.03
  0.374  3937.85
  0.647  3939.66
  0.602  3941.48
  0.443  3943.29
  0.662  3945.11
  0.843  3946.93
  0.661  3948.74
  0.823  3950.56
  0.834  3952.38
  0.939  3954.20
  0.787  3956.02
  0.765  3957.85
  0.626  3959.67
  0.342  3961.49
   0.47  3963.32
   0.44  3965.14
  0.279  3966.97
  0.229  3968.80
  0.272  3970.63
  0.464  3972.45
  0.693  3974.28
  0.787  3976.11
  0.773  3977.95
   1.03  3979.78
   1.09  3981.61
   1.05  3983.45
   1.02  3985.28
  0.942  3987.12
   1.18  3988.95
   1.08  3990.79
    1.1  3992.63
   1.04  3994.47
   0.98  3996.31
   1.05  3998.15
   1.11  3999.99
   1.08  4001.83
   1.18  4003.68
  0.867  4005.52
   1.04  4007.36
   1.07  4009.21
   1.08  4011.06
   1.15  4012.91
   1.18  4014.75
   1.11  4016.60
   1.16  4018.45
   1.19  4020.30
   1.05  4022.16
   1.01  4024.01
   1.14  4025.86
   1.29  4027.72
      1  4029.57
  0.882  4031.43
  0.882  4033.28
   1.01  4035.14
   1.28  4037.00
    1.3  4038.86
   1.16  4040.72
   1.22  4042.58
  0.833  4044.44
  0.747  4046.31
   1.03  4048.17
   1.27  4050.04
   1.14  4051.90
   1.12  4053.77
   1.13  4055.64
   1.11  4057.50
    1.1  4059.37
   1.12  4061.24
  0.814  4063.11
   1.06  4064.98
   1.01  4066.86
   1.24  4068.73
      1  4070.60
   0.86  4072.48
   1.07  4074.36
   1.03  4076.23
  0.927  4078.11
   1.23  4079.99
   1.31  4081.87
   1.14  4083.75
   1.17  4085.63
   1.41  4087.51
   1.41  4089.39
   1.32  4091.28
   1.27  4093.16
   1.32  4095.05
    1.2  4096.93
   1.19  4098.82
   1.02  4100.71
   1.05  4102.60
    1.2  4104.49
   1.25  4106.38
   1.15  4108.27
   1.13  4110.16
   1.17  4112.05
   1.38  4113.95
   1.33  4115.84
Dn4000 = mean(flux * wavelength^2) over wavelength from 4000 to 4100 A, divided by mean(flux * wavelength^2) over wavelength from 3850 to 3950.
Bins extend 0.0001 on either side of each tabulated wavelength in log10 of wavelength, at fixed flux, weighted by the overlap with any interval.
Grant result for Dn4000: 1.92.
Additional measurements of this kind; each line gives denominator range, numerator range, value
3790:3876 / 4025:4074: 2.04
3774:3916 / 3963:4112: 1.77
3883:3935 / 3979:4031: 1.71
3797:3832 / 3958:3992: 1.35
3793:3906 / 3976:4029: 1.92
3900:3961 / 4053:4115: 1.91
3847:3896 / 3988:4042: 1.90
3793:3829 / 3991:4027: 1.95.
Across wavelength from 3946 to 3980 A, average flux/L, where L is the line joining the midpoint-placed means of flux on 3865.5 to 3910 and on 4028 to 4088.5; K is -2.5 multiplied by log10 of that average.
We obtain 0.33 mag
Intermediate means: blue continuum 0.672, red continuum 1.08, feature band 0.626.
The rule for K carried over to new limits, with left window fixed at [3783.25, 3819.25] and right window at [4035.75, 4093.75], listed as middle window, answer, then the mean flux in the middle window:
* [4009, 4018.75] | -0.08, 1.13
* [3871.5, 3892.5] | 0.38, 0.602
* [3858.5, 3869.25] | 0.38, 0.582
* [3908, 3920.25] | 0.05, 0.86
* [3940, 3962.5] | 0.35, 0.692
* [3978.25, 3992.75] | -0.05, 1.05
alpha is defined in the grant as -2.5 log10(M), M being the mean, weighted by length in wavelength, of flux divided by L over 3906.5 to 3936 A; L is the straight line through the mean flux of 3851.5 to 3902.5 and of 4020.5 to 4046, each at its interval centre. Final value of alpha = 0.20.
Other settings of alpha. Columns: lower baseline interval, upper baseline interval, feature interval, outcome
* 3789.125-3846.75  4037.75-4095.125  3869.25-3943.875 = 0.22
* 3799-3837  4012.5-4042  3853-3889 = 0.20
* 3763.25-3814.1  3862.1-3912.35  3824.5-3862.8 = 0.45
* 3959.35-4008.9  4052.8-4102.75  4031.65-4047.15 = -0.04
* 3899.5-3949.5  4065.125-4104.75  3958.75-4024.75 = -0.04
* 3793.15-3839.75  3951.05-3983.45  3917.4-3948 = 0.23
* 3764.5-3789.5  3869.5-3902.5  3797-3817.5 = 0.06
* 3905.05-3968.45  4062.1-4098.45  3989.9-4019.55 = -0.24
